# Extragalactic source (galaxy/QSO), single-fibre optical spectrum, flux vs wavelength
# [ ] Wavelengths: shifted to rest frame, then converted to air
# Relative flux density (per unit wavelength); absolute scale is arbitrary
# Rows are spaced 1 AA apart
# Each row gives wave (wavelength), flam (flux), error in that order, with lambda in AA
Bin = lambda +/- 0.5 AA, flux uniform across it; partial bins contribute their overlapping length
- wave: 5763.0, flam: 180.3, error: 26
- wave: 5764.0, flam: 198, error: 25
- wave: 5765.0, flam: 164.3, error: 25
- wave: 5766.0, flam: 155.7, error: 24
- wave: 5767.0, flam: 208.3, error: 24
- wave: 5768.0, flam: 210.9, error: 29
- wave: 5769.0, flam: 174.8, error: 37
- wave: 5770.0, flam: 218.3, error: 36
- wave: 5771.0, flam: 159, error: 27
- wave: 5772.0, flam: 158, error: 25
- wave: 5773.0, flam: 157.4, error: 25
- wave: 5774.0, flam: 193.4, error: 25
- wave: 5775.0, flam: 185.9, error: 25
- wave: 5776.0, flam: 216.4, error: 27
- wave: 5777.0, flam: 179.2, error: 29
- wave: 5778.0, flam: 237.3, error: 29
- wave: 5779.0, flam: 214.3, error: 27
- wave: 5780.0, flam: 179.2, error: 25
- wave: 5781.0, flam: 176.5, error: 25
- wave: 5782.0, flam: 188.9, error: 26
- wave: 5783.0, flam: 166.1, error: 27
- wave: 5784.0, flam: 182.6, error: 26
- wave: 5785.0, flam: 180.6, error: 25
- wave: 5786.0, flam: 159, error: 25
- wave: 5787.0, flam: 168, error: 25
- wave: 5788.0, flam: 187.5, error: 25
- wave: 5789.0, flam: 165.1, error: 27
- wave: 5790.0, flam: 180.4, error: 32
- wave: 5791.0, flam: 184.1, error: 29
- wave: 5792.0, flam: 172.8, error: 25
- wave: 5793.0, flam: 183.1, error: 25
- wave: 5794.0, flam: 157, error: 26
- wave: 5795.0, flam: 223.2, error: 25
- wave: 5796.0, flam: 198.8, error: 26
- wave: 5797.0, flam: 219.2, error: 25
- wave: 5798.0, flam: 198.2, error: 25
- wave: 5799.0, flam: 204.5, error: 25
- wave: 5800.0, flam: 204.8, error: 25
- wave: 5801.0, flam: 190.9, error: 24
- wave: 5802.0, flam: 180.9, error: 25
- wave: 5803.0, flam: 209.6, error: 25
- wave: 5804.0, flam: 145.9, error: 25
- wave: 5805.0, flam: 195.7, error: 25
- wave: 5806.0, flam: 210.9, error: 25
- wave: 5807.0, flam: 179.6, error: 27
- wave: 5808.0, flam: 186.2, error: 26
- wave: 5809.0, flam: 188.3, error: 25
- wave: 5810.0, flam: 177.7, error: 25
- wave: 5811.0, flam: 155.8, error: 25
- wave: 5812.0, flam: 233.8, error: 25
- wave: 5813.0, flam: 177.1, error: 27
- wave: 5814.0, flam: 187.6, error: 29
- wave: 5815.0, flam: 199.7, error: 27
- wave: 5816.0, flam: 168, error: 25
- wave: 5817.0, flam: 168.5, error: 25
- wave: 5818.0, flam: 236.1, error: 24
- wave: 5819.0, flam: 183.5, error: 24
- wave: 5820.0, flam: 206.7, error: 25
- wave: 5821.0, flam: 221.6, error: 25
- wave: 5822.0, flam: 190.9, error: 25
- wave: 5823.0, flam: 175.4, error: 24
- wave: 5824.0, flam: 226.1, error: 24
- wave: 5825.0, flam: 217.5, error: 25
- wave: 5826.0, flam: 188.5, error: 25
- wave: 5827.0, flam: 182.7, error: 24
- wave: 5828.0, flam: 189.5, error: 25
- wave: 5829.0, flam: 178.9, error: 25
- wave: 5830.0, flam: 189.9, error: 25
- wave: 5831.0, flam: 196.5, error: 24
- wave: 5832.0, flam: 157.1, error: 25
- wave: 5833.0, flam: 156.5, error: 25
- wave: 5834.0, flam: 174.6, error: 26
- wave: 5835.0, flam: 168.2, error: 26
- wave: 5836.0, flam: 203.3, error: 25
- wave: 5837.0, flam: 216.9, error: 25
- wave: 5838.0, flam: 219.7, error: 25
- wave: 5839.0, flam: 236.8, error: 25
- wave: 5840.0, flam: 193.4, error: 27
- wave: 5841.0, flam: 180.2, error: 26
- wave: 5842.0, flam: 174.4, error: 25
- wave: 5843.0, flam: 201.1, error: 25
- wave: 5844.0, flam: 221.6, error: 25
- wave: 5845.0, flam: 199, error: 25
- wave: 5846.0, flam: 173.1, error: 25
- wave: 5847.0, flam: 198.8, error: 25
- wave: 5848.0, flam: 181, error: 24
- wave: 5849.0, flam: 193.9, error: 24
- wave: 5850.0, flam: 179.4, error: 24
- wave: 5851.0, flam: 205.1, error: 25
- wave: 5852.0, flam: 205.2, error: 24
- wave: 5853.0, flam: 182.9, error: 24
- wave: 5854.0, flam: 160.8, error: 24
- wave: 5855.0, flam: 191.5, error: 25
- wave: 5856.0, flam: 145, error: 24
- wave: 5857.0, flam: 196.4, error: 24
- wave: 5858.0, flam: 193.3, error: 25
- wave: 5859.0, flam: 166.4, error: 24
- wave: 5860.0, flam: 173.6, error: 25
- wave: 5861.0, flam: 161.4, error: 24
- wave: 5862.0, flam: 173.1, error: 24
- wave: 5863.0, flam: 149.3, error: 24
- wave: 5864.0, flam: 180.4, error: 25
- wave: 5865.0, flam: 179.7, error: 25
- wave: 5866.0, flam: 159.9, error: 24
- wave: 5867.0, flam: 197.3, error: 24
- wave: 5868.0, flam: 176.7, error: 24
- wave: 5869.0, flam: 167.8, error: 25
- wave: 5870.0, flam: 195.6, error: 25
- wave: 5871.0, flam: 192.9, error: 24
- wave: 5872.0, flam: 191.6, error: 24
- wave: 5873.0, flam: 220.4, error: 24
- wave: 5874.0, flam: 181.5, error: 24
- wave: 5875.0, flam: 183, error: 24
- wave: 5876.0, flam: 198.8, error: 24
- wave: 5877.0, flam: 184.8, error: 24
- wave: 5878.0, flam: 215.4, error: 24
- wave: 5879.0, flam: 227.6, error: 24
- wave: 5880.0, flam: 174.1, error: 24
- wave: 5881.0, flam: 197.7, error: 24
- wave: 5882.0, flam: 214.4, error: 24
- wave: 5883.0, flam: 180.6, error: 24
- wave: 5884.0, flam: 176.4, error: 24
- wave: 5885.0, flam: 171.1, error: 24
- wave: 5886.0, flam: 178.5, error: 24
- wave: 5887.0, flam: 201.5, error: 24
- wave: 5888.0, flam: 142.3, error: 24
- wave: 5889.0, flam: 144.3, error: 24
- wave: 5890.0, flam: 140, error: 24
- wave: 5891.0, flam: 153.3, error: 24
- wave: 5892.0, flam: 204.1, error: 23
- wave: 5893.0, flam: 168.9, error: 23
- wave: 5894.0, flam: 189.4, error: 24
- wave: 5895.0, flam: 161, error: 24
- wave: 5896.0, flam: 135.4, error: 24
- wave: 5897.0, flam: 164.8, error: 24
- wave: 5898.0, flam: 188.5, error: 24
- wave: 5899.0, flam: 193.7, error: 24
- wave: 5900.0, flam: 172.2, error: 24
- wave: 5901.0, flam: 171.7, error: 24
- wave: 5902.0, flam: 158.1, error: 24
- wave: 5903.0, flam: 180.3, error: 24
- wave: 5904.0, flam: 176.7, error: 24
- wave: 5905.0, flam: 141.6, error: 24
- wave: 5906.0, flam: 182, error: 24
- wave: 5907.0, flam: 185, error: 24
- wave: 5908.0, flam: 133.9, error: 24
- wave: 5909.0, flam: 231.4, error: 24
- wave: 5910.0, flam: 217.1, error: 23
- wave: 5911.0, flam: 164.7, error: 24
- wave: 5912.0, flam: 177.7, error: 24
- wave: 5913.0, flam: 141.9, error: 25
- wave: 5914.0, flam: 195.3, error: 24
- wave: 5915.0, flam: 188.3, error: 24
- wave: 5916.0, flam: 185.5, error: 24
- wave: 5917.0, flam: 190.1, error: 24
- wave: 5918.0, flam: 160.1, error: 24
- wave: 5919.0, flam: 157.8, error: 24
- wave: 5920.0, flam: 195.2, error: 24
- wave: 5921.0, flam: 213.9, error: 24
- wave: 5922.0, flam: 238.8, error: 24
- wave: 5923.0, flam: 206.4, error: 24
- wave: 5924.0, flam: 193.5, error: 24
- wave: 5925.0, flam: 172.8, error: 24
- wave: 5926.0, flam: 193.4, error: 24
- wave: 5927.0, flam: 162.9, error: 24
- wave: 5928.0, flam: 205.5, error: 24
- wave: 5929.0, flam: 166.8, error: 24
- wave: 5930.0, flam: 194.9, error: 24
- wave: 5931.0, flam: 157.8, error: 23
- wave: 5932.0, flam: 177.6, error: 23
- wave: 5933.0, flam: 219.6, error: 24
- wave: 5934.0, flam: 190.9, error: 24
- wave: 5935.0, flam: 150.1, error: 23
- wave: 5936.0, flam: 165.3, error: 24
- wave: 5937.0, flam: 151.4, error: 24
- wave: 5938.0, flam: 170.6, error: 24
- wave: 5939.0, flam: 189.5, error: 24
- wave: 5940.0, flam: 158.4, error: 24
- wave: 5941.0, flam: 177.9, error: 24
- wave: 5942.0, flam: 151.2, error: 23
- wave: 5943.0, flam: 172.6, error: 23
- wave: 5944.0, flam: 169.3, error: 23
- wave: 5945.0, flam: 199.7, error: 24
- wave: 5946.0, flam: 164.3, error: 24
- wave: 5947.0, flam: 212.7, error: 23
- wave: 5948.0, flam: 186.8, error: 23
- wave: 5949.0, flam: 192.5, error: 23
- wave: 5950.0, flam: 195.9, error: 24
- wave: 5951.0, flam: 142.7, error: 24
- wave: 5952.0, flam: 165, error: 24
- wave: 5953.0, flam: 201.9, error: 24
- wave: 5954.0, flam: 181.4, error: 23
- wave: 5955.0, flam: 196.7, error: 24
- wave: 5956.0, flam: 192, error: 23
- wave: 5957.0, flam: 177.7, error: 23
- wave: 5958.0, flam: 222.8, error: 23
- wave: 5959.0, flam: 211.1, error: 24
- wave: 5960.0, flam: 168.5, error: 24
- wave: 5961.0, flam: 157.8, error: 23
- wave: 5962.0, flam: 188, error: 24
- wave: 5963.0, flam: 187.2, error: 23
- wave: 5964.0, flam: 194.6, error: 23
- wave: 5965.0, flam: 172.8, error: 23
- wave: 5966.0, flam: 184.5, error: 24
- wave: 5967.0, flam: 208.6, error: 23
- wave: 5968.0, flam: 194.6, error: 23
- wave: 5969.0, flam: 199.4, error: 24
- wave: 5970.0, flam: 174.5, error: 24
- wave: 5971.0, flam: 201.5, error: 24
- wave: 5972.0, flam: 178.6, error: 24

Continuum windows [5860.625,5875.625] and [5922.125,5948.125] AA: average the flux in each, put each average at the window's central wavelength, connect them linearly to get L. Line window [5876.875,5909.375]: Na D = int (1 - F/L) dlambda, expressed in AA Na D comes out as 0.7 AA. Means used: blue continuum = 181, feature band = 177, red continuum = 180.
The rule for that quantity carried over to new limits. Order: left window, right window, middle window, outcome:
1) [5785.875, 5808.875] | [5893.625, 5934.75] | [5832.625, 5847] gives -0.7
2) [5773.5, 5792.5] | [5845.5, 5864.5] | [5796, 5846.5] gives -3.0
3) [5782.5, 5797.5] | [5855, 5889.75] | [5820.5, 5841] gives -1.3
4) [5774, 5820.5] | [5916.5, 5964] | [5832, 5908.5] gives 1.8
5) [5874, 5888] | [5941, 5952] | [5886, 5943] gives 2.2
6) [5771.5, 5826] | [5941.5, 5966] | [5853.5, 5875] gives 0.9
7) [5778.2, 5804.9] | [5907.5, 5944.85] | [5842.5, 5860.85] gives -0.3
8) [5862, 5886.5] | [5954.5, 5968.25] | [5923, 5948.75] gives 1.4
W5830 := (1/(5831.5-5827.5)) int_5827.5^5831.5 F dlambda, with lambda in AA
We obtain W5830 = 189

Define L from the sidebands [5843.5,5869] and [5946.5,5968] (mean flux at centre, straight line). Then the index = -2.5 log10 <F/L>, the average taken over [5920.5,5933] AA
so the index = -0.03 mag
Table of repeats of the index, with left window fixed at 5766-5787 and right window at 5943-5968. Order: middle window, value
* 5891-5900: 0.07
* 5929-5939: 0.06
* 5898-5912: 0.05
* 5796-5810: -0.04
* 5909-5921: 0.02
